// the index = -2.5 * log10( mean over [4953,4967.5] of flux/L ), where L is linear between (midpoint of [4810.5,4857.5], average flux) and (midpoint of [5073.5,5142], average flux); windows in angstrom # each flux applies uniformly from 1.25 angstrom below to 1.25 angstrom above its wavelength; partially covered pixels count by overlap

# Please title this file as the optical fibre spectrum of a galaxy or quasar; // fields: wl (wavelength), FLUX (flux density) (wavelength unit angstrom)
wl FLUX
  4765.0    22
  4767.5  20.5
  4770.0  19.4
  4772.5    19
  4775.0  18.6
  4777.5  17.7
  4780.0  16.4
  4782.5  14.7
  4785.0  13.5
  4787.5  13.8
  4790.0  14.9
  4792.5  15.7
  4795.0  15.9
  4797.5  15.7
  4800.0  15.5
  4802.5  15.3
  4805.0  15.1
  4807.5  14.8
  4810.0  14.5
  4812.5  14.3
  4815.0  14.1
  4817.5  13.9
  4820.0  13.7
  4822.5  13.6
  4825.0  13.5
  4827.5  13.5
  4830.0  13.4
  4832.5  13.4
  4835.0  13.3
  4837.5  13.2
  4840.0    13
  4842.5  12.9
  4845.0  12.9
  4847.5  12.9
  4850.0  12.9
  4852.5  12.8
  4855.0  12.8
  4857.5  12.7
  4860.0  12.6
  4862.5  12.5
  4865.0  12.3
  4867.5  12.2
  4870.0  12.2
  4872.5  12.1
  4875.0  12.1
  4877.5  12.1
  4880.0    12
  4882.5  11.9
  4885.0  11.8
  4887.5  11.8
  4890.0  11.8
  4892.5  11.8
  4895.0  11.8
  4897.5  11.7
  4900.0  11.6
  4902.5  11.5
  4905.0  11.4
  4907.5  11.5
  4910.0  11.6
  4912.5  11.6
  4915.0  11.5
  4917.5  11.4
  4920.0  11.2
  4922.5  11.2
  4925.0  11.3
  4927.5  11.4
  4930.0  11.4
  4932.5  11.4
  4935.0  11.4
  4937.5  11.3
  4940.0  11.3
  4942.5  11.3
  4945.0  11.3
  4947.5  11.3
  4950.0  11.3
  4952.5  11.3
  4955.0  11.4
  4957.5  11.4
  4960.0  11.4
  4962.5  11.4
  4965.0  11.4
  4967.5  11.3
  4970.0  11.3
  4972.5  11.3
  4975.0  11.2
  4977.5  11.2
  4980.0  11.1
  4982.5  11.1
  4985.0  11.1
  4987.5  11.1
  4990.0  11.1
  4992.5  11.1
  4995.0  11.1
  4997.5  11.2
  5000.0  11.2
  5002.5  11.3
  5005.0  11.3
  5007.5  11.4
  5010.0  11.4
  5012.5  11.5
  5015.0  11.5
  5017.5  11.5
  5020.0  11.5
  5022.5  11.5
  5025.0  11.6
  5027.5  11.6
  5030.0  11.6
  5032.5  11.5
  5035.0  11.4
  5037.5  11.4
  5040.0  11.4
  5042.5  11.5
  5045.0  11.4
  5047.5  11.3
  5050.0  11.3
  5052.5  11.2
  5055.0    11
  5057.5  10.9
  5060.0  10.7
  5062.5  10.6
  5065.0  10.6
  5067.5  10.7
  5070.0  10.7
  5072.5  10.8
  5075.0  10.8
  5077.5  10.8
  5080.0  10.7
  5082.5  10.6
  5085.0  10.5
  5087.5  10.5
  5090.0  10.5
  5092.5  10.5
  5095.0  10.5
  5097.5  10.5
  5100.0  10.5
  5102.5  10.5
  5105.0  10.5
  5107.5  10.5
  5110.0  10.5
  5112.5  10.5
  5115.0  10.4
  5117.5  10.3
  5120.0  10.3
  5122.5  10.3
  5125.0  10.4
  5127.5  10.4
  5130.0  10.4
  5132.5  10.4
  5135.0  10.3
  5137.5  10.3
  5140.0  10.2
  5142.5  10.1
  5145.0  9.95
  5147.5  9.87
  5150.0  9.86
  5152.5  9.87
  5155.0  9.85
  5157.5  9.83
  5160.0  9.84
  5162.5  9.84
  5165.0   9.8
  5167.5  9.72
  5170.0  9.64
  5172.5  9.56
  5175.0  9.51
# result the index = 0.06 mag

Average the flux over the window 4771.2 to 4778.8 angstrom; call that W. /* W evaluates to 18.4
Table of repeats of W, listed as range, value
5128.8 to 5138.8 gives 10.3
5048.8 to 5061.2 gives 11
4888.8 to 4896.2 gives 11.8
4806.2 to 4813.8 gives 14.5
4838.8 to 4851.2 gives 12.9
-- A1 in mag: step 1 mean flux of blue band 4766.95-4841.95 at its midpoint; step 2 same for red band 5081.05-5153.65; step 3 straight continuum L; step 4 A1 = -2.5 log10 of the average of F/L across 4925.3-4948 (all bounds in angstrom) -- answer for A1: 0.15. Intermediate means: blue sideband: 15.1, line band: 11.3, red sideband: 10.3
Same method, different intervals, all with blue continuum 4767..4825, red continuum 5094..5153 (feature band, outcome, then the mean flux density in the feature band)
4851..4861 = 0.15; 12.7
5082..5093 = 0.04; 10.5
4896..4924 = 0.20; 11.5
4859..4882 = 0.18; 12.2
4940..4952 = 0.17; 11.3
